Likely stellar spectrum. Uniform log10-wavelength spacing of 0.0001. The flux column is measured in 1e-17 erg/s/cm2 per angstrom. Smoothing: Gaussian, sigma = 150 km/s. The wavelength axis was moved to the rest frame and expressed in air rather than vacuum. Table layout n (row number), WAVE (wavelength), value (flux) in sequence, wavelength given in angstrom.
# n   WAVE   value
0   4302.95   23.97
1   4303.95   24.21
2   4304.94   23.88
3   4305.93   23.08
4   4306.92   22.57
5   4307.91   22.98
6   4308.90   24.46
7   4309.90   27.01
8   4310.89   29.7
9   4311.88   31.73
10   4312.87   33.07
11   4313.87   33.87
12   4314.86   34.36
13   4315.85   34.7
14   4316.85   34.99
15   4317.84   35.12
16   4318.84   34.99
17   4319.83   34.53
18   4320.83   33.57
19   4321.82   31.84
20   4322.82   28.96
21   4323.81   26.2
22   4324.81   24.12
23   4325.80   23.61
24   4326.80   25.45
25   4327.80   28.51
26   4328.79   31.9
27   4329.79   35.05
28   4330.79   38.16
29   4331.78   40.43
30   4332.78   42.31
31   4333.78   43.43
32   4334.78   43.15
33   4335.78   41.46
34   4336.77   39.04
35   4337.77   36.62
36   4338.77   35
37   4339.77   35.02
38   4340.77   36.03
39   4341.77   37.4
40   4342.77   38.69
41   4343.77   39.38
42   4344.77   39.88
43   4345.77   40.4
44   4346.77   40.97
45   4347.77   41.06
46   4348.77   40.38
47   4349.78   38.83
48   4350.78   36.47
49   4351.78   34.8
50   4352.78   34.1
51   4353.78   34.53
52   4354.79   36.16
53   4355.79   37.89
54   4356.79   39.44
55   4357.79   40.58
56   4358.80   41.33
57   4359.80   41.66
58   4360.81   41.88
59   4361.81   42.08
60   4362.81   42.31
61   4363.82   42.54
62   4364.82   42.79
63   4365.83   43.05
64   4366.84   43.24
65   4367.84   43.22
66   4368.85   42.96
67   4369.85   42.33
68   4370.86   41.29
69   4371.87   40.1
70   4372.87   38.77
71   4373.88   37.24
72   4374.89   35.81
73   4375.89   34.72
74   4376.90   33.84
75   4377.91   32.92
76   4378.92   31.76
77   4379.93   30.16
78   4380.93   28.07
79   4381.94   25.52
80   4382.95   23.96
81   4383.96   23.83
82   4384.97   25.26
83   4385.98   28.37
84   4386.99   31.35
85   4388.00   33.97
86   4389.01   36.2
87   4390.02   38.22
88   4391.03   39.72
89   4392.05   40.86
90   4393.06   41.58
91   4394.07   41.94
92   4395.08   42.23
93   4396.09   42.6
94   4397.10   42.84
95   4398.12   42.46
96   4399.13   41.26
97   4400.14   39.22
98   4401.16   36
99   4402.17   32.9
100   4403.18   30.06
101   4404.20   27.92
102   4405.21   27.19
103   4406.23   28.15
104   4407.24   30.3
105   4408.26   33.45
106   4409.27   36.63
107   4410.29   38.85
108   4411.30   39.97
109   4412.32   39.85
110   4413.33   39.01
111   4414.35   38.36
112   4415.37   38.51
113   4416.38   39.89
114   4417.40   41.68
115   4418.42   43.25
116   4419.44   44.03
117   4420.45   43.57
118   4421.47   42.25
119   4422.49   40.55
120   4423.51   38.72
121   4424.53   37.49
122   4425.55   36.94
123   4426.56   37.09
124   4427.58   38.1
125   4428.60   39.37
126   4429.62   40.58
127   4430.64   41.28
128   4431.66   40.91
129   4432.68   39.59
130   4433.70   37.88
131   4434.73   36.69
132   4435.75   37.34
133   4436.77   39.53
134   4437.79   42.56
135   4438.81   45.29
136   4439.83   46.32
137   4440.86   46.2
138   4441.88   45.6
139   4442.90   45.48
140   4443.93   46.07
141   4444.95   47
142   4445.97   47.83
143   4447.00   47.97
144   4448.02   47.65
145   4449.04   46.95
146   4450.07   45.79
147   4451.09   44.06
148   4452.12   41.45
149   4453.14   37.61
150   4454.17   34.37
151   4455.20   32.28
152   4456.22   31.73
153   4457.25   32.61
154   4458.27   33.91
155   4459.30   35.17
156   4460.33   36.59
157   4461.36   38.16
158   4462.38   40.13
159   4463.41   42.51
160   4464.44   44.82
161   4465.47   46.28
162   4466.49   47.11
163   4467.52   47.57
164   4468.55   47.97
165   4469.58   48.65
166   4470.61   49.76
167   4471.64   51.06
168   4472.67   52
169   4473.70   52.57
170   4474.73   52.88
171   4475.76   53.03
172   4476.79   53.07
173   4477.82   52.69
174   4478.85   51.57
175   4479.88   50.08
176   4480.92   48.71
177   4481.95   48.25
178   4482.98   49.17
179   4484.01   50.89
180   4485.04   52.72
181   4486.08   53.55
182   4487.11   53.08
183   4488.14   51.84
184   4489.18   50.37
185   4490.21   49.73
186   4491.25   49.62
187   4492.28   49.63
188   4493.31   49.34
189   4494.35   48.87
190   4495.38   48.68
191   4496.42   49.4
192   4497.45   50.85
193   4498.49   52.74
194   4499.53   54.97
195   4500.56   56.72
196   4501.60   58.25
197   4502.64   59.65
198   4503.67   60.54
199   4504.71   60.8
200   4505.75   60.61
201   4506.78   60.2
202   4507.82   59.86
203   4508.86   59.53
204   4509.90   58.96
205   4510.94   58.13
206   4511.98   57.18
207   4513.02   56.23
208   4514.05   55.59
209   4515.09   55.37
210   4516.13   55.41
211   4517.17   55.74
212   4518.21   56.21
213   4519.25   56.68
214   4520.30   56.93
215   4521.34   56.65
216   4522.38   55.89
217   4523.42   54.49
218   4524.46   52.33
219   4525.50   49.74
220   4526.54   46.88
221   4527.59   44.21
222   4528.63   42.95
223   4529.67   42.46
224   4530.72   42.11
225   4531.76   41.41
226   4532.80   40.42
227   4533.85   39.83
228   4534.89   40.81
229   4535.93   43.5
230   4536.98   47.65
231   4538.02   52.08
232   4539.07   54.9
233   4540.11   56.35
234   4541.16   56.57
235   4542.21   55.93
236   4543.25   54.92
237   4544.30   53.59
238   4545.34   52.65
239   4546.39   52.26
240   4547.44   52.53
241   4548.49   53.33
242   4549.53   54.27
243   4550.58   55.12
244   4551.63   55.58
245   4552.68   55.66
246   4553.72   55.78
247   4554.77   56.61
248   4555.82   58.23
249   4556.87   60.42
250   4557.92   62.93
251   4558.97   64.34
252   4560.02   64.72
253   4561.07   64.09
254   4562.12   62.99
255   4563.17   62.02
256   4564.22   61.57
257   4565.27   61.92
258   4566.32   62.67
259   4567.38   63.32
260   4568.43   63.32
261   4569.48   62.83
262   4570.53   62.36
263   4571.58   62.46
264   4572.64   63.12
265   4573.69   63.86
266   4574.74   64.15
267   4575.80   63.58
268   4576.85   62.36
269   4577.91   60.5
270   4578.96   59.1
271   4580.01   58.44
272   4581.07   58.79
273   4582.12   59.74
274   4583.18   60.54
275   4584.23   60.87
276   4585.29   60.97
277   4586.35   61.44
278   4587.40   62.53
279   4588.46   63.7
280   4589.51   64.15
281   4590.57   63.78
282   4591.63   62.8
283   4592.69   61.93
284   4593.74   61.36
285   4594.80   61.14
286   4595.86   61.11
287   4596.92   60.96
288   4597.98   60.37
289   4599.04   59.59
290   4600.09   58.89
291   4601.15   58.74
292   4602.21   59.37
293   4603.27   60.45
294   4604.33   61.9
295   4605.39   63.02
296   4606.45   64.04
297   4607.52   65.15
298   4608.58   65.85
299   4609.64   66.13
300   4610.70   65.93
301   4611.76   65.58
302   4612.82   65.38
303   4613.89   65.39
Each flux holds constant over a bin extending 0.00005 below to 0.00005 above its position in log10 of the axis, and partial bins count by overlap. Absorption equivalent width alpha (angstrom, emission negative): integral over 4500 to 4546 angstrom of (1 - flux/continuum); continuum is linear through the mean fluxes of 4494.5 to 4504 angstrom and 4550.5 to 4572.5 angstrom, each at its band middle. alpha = 3.0 angstrom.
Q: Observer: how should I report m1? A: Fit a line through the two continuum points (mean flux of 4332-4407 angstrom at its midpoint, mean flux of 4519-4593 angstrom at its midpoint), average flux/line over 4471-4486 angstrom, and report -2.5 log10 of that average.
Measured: -0.06 mag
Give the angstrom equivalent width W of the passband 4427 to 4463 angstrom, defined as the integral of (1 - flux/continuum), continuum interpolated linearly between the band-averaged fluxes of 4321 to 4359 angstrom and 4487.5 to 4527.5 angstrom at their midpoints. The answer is 5.2 angstrom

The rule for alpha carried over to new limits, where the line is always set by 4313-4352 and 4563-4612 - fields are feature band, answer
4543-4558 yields 0.7 angstrom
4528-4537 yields 2.3 angstrom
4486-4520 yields -1.1 angstrom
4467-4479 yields -0.2 angstrom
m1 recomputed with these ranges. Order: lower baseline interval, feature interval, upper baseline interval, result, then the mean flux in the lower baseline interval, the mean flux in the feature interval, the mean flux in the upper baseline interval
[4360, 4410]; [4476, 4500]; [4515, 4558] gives -0.088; 36.3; 50.9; 51.9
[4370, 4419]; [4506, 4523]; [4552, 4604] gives -0.095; 35.6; 57.2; 61.3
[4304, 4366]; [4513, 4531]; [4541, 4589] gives 0.064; 35.2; 52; 59.8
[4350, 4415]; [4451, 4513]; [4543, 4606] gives -0.005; 36.7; 49.4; 60.3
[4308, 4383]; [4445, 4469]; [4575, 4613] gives 0.152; 36.1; 41.4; 61.9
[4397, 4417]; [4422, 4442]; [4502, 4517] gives 0.032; 36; 40.3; 58.4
